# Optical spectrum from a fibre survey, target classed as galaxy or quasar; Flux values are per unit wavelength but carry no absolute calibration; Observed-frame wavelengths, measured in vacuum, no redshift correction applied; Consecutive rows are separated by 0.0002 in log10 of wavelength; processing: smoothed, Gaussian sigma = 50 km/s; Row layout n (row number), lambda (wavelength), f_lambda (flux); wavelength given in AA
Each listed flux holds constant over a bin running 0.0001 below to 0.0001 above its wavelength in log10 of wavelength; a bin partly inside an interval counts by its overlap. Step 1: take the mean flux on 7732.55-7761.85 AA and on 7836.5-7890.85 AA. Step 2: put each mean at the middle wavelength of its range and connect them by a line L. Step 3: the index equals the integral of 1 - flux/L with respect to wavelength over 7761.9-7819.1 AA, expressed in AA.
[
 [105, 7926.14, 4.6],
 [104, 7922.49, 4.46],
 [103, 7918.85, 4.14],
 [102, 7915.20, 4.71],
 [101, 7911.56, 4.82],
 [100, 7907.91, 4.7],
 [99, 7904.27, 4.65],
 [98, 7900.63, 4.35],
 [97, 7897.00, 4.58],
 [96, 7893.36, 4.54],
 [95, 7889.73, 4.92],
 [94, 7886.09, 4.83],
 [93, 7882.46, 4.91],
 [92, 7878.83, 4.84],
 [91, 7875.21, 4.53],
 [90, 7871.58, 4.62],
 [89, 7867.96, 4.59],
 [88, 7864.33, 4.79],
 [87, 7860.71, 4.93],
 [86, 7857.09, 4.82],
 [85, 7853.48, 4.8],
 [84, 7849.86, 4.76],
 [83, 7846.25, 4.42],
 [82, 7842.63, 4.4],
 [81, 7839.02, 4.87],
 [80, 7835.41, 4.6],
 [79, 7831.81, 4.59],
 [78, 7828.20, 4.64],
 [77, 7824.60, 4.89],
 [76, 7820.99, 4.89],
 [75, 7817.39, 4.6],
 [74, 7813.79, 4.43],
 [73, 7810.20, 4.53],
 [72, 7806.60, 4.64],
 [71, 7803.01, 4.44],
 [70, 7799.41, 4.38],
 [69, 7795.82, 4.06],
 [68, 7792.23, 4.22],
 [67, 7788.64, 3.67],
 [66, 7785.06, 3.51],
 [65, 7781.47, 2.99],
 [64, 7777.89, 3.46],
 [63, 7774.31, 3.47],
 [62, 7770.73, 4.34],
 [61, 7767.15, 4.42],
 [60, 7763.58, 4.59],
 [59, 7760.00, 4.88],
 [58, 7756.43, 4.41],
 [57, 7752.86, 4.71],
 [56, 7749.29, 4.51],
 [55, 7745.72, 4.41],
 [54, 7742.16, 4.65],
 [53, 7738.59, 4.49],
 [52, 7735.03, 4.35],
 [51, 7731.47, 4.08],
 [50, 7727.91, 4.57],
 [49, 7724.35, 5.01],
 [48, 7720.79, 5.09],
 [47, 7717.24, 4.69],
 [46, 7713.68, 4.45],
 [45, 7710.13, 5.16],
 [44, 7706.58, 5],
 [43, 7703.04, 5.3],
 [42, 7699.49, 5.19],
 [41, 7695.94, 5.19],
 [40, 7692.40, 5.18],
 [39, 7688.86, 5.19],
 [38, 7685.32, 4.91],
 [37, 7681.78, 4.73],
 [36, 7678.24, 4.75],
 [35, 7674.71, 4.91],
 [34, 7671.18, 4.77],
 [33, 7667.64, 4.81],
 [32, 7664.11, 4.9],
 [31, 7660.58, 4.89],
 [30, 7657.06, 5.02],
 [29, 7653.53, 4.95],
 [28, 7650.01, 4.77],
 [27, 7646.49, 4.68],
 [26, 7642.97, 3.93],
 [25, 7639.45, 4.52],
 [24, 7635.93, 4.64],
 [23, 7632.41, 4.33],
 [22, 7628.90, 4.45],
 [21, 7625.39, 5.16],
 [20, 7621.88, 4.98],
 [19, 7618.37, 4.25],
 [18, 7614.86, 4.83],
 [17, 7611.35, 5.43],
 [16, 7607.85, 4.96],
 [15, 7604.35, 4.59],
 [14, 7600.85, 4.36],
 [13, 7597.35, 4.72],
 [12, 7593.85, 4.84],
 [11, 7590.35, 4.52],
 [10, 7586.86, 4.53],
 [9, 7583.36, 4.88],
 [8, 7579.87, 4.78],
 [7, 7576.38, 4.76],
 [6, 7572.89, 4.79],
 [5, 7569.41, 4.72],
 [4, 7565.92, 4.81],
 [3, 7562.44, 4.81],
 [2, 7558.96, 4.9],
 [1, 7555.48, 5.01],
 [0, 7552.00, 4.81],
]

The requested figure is 6.25 AA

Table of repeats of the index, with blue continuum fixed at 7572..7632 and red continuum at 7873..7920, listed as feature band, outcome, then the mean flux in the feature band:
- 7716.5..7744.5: 0.6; 4.61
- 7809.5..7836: 0.2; 4.65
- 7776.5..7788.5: 3.4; 3.36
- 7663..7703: -2.1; 4.97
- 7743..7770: 0.8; 4.56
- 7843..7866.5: -0.3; 4.73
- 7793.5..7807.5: 1.0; 4.36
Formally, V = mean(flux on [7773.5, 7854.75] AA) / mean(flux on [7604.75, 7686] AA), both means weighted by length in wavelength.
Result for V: 0.91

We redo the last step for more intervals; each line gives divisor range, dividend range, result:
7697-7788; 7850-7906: 1.06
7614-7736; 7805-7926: 0.97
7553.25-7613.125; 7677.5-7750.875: 1.00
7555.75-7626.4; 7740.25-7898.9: 0.94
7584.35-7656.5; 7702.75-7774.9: 0.98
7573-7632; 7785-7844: 0.94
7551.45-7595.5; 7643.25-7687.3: 1.01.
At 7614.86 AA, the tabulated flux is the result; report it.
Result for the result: 4.83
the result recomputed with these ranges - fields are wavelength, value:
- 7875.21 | 4.53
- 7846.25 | 4.42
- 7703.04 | 5.3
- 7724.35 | 5.01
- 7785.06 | 3.51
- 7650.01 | 4.77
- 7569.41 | 4.72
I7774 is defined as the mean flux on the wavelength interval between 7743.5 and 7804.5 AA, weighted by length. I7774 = 4.15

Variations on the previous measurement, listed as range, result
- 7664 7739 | 4.86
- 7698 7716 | 5.01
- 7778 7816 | 4.07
